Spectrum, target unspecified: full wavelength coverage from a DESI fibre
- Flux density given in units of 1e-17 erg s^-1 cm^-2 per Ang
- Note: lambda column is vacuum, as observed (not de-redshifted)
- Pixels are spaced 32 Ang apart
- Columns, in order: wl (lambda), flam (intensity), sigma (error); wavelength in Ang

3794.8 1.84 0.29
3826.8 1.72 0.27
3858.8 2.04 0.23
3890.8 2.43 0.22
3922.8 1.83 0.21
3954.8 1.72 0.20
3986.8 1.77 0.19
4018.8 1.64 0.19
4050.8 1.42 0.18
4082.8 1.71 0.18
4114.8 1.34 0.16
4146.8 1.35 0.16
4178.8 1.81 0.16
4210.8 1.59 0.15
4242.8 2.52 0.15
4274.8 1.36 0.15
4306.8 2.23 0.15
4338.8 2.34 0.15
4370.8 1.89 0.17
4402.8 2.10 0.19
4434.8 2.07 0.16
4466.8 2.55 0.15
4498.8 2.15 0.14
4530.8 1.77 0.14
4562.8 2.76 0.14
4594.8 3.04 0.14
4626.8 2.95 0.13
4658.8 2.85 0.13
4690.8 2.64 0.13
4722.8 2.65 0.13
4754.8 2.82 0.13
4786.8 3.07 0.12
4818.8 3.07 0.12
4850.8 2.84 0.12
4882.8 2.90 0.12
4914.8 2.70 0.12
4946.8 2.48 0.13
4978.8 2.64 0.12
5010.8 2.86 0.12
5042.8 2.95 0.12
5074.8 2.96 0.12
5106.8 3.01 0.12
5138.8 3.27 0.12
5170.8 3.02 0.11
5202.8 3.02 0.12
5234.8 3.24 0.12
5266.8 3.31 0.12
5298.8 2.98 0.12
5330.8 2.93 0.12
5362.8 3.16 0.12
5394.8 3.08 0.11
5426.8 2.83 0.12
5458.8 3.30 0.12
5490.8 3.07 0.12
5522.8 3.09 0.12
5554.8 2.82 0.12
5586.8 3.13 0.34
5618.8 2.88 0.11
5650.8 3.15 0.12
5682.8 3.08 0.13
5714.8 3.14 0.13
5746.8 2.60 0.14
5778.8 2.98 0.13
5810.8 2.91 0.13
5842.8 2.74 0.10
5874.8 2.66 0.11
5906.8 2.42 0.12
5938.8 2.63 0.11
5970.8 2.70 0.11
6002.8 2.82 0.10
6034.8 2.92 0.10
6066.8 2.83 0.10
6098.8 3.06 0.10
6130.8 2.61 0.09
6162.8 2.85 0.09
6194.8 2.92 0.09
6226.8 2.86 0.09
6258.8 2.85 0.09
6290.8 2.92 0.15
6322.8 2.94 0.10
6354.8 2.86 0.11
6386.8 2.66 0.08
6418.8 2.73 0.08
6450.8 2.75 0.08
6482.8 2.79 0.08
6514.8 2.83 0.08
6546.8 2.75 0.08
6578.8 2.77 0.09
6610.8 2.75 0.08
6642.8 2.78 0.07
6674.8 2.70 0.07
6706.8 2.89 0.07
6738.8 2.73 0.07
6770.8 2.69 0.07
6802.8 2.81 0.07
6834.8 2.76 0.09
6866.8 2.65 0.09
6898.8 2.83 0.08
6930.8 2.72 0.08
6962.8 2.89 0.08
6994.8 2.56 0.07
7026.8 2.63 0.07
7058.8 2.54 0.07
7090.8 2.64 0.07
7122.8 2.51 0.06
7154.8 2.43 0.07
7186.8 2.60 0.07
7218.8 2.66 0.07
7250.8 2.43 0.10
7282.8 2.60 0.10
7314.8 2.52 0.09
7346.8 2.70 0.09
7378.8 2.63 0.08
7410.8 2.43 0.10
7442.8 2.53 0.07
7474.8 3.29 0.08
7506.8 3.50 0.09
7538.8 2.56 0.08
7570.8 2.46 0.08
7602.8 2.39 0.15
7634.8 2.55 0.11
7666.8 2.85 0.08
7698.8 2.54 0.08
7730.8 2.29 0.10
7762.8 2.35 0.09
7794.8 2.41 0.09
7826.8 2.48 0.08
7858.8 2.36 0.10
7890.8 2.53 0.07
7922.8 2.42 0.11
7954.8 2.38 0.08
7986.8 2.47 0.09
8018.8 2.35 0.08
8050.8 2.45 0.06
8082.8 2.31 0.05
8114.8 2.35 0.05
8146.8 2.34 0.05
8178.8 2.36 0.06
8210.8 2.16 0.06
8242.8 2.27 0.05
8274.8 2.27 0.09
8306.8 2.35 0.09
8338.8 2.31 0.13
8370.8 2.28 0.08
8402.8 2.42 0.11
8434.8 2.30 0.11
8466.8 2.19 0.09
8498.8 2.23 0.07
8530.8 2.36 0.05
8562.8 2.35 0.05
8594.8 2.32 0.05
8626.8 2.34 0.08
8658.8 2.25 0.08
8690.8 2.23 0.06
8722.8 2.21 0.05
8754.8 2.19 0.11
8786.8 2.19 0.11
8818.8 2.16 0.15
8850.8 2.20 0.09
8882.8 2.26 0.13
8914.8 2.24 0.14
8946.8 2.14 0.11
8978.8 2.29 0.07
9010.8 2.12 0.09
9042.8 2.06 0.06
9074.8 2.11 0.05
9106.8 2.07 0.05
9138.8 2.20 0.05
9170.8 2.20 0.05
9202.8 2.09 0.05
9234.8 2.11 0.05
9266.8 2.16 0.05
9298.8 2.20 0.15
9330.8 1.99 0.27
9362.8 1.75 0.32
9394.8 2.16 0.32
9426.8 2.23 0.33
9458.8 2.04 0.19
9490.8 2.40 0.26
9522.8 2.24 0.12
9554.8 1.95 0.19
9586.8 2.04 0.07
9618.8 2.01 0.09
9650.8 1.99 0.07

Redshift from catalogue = 0.141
